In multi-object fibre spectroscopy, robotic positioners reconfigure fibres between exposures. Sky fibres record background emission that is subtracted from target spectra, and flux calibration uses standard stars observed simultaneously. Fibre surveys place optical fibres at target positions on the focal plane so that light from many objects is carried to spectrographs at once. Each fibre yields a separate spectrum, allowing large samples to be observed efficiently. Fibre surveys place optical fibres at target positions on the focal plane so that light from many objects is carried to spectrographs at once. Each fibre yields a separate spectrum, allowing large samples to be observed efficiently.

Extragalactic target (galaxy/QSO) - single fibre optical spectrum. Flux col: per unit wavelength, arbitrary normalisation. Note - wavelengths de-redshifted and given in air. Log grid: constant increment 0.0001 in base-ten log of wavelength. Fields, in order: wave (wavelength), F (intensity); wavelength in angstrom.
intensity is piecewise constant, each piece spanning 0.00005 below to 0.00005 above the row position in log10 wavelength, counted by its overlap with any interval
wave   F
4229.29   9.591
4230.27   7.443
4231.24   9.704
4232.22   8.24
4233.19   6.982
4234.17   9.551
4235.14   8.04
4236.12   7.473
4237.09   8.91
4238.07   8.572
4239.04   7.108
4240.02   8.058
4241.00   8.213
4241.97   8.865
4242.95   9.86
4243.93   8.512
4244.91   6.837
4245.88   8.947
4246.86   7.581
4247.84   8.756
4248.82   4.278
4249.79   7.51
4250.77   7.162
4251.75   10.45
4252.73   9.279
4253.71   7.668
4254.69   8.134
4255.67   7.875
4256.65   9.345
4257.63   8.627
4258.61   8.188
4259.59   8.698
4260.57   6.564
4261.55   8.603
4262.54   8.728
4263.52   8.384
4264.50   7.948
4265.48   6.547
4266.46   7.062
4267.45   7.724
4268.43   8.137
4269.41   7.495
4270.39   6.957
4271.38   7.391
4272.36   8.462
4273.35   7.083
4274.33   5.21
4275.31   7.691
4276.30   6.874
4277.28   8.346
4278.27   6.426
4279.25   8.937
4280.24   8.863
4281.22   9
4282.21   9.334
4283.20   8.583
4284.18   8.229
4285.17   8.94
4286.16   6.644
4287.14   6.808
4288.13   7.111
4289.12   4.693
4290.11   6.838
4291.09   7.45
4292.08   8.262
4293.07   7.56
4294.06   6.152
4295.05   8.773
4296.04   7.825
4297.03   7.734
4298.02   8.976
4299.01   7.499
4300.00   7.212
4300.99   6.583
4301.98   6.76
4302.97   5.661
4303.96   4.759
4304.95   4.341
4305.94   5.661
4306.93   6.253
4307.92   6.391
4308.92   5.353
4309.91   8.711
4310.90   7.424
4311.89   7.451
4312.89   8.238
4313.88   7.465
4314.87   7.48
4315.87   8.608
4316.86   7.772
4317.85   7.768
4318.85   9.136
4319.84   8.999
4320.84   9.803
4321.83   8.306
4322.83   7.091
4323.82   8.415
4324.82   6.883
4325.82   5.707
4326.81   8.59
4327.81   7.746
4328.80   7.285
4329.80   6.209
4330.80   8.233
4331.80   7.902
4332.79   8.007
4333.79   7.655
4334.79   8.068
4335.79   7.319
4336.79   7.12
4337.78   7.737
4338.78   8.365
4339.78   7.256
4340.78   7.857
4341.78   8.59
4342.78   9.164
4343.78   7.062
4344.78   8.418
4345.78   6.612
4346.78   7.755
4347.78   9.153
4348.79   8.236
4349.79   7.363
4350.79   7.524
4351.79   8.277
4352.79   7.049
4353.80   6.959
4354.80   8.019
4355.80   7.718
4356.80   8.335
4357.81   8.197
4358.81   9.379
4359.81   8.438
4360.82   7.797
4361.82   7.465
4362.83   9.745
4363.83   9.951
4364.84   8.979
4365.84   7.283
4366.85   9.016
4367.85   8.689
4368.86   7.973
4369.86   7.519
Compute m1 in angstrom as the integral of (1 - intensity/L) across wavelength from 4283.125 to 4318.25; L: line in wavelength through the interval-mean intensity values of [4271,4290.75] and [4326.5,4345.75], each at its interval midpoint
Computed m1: 2.3 angstrom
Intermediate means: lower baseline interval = 7.58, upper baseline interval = 7.78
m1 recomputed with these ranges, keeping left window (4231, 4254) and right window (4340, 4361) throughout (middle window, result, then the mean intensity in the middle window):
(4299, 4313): 2.8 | 6.47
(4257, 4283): 0.9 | 7.83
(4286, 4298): 1.3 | 7.24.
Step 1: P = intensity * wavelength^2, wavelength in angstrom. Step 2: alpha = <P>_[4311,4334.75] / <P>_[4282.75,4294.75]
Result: 1.1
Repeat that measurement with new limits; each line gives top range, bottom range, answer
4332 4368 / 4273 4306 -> 1.14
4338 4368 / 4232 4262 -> 1.05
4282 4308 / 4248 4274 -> 0.91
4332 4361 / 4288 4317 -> 1.15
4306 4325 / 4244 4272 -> 1.01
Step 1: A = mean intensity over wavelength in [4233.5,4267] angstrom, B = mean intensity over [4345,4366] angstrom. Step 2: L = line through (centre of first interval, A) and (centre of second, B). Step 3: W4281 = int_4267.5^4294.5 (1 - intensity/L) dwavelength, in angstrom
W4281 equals 1.9 angstrom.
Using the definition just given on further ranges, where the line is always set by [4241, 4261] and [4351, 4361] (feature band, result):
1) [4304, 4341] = 2.6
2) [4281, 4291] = 0.7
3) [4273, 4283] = 0.4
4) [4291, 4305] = 1.7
